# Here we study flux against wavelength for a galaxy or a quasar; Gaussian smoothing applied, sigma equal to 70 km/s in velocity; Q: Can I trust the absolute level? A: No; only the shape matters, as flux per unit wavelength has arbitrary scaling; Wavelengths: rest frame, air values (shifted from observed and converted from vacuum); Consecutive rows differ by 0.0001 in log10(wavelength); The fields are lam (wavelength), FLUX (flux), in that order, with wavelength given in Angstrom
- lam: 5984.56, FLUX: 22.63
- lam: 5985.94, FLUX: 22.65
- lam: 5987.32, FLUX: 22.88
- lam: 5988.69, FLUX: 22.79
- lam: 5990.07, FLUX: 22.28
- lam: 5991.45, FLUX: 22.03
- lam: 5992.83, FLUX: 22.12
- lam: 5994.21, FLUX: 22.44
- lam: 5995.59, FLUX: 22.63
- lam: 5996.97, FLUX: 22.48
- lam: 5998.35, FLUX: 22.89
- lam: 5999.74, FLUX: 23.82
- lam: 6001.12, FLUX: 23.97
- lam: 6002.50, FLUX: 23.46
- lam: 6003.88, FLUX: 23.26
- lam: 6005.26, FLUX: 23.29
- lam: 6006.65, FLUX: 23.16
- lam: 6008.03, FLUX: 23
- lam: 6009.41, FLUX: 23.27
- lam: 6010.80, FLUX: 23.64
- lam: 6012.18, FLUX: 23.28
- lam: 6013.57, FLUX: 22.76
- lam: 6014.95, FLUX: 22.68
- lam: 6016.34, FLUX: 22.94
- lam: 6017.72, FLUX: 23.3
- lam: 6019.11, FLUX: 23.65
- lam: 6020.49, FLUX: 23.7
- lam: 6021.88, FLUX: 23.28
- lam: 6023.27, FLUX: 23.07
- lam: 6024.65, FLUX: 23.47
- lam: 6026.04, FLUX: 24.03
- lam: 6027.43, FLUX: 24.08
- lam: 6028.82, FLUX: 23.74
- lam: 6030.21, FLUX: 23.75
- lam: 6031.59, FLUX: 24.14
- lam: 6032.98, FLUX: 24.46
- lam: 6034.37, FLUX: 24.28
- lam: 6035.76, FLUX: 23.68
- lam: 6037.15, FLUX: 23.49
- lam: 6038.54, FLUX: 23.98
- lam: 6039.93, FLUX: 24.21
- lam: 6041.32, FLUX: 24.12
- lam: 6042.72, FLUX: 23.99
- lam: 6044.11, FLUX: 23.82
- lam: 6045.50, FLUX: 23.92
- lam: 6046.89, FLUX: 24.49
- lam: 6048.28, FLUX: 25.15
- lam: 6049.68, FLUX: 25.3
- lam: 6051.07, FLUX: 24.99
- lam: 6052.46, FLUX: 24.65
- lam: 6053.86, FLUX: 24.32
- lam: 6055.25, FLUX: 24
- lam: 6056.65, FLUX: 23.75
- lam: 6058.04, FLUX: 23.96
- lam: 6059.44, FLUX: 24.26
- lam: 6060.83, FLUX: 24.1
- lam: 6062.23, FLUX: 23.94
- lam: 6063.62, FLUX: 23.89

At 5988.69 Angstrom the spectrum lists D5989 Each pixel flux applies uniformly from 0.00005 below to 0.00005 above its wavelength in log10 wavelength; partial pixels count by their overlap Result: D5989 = 22.79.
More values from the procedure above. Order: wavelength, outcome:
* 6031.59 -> 24.14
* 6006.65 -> 23.16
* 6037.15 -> 23.49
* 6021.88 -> 23.28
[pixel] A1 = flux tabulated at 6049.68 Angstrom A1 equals 25.3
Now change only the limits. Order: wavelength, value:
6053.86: 24.32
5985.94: 22.65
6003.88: 23.26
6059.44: 24.26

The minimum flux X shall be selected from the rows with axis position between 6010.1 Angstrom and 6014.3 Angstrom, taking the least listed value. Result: 22.76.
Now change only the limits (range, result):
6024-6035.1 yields 23.47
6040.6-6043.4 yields 23.99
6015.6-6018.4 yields 22.94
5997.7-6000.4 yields 22.89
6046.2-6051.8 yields 24.49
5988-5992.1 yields 22.03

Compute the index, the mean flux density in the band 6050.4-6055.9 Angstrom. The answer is 24.5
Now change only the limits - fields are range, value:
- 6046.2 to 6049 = 24.8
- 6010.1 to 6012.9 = 23.4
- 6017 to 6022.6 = 23.5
